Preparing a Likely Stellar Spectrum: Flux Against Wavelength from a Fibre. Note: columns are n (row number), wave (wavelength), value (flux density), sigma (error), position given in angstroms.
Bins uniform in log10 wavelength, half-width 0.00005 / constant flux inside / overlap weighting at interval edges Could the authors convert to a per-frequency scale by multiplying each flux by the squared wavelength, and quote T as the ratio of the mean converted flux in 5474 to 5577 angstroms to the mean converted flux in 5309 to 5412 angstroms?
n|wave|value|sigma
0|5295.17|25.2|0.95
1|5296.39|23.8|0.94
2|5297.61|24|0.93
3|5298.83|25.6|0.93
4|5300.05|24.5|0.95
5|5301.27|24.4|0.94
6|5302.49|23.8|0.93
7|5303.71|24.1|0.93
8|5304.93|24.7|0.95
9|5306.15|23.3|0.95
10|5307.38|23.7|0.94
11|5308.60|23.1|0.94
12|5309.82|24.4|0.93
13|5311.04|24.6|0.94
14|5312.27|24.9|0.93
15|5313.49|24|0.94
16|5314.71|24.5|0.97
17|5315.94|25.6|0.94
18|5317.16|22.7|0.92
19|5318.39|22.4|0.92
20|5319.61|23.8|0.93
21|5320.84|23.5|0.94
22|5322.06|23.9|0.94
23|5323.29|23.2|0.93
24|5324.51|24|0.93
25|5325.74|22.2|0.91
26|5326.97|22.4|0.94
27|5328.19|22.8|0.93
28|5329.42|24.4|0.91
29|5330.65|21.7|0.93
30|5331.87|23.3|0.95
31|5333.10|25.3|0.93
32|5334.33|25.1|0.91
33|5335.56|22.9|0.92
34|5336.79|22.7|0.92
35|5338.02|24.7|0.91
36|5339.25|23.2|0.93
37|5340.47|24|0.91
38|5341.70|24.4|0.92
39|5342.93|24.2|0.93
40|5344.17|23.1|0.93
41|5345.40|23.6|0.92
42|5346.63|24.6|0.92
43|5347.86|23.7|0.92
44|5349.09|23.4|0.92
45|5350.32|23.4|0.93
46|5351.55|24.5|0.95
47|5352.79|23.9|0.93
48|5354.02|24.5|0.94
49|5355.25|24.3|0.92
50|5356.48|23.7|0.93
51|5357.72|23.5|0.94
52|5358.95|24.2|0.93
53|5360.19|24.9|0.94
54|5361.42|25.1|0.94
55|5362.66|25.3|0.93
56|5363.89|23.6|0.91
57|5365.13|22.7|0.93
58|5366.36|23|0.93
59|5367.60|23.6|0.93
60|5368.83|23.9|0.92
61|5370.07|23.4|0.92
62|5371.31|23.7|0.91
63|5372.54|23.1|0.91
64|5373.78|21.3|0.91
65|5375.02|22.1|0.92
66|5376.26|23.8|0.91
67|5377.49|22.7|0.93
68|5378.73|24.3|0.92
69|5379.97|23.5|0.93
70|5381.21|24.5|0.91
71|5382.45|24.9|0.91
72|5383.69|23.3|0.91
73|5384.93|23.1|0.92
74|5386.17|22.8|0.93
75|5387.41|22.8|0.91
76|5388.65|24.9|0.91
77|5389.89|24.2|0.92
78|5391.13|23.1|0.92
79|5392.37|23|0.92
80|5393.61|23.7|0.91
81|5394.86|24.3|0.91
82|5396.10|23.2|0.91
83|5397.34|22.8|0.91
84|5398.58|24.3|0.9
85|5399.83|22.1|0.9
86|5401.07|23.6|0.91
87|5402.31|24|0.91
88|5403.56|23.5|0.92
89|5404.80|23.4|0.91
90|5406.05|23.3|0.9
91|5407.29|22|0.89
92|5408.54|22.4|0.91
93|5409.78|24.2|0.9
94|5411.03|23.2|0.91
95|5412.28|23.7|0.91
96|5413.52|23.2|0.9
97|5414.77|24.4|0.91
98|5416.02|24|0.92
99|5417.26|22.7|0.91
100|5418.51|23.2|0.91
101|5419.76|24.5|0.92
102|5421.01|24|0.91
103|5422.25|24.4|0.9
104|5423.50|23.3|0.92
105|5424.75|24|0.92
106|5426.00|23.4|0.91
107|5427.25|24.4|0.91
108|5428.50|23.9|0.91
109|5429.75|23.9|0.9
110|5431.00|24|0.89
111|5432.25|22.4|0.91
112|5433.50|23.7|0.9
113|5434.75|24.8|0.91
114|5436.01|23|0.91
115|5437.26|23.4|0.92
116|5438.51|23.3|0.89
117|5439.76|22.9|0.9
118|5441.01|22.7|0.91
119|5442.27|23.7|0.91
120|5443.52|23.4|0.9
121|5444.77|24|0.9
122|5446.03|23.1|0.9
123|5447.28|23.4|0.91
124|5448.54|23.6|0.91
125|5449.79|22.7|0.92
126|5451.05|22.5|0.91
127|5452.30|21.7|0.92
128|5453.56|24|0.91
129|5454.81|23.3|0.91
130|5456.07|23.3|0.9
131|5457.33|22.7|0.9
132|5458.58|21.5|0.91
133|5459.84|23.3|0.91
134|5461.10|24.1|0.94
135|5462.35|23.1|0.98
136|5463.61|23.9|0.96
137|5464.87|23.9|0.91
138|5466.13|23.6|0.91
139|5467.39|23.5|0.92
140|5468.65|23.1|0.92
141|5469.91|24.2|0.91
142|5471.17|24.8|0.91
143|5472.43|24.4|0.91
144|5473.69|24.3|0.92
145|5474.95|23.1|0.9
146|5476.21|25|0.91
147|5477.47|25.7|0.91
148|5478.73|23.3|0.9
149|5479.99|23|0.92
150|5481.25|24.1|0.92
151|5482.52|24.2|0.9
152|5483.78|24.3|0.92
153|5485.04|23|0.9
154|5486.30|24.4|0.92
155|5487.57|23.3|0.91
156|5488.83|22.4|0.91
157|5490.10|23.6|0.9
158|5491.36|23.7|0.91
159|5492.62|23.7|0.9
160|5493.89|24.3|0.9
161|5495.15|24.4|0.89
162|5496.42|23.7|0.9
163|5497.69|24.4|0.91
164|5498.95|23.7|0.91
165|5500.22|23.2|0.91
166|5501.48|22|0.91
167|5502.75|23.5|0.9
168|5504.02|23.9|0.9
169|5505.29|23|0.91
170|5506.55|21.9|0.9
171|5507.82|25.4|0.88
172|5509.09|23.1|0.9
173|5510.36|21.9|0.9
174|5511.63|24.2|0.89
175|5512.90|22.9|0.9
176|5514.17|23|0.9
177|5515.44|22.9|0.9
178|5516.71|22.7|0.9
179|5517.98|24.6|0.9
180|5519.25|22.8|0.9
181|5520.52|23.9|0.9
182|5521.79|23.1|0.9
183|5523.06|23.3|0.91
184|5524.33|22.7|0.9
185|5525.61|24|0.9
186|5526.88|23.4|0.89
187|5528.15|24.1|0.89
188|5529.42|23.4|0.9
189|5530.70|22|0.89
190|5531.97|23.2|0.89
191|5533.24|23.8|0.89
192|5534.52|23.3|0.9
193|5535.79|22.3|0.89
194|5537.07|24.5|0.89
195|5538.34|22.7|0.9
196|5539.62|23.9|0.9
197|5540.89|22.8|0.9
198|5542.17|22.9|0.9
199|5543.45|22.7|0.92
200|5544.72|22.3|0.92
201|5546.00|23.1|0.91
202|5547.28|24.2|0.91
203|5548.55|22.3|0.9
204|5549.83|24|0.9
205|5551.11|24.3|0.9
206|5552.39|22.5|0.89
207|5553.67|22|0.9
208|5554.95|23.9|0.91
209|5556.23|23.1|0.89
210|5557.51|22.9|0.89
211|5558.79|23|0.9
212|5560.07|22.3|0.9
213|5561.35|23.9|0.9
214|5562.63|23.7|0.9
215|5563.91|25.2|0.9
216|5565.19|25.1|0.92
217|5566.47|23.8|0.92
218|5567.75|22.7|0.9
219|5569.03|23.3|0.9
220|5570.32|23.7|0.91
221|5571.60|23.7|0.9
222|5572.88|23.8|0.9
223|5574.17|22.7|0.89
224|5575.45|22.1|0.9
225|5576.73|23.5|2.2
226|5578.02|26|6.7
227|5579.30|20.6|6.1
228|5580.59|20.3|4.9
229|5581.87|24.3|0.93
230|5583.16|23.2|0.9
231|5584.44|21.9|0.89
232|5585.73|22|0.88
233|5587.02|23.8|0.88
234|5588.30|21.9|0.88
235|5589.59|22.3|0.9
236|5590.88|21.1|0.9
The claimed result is 1.05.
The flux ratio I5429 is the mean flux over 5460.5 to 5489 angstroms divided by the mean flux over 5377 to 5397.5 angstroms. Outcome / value 1.0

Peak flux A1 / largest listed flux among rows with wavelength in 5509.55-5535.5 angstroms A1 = 24.6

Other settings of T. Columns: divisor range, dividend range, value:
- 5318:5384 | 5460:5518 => 1.05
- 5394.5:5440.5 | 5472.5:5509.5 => 1.04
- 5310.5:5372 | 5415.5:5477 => 1.03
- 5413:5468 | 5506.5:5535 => 1.02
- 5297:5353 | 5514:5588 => 1.06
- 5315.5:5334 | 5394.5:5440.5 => 1.04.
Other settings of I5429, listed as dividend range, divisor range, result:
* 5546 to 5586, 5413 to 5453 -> 0.99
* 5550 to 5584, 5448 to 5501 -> 0.99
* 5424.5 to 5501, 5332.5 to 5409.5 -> 1.00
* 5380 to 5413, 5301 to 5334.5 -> 0.99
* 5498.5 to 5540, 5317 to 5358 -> 0.99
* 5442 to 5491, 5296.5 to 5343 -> 0.99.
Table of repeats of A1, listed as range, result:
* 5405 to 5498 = 25.7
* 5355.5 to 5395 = 25.3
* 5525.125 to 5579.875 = 26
